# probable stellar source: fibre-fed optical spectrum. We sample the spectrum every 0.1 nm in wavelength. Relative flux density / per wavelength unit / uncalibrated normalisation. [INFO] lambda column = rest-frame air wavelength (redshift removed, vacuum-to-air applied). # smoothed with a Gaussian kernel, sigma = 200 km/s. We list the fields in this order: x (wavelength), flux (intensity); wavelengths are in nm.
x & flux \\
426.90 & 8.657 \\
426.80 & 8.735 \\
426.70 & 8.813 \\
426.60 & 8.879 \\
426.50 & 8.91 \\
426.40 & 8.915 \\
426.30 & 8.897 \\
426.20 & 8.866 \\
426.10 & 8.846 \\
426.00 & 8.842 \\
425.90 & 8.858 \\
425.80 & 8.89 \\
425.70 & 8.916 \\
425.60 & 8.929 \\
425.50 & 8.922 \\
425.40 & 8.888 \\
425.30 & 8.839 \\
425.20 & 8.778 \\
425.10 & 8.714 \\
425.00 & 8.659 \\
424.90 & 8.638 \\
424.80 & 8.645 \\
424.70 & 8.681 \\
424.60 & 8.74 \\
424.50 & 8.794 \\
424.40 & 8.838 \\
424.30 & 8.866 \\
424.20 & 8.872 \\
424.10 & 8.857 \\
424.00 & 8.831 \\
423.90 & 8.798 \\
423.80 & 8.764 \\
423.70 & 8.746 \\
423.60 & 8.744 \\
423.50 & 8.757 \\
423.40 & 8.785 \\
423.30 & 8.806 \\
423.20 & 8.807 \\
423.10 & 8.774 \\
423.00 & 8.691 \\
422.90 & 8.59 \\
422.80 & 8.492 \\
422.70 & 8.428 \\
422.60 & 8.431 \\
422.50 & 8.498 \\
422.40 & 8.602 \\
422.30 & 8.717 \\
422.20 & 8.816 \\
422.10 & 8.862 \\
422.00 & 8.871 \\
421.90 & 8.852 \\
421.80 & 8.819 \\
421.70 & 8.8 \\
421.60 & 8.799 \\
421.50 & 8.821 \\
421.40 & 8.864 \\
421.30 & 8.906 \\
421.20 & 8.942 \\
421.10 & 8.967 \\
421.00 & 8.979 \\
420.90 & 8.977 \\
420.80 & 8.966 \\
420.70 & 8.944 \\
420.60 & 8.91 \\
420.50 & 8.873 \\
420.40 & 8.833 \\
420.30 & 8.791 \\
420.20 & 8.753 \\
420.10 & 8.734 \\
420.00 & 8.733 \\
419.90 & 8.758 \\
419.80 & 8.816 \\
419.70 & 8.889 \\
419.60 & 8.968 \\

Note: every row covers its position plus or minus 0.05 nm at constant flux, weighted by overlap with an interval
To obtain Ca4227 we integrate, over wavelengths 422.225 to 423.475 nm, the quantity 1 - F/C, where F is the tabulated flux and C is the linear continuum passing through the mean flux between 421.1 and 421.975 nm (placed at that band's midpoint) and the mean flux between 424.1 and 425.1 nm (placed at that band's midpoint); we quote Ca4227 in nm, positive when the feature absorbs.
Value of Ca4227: 0.02 nm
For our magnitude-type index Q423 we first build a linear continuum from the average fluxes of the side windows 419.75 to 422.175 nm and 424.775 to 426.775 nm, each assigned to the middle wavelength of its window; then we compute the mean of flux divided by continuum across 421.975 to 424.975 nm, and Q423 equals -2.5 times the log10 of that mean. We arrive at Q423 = 0.02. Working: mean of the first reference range 8.86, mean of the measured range 8.72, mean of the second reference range 8.83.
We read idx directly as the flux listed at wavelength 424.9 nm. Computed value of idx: 8.638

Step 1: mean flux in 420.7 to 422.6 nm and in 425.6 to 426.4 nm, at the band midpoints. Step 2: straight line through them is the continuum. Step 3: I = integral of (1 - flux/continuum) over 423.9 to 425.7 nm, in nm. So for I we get 0.014 nm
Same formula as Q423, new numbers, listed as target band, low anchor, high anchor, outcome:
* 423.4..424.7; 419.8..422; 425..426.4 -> 0.01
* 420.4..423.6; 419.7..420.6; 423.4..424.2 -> 0.00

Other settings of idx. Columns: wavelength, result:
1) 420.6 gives 8.91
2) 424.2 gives 8.872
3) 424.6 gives 8.74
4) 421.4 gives 8.864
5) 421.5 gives 8.821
